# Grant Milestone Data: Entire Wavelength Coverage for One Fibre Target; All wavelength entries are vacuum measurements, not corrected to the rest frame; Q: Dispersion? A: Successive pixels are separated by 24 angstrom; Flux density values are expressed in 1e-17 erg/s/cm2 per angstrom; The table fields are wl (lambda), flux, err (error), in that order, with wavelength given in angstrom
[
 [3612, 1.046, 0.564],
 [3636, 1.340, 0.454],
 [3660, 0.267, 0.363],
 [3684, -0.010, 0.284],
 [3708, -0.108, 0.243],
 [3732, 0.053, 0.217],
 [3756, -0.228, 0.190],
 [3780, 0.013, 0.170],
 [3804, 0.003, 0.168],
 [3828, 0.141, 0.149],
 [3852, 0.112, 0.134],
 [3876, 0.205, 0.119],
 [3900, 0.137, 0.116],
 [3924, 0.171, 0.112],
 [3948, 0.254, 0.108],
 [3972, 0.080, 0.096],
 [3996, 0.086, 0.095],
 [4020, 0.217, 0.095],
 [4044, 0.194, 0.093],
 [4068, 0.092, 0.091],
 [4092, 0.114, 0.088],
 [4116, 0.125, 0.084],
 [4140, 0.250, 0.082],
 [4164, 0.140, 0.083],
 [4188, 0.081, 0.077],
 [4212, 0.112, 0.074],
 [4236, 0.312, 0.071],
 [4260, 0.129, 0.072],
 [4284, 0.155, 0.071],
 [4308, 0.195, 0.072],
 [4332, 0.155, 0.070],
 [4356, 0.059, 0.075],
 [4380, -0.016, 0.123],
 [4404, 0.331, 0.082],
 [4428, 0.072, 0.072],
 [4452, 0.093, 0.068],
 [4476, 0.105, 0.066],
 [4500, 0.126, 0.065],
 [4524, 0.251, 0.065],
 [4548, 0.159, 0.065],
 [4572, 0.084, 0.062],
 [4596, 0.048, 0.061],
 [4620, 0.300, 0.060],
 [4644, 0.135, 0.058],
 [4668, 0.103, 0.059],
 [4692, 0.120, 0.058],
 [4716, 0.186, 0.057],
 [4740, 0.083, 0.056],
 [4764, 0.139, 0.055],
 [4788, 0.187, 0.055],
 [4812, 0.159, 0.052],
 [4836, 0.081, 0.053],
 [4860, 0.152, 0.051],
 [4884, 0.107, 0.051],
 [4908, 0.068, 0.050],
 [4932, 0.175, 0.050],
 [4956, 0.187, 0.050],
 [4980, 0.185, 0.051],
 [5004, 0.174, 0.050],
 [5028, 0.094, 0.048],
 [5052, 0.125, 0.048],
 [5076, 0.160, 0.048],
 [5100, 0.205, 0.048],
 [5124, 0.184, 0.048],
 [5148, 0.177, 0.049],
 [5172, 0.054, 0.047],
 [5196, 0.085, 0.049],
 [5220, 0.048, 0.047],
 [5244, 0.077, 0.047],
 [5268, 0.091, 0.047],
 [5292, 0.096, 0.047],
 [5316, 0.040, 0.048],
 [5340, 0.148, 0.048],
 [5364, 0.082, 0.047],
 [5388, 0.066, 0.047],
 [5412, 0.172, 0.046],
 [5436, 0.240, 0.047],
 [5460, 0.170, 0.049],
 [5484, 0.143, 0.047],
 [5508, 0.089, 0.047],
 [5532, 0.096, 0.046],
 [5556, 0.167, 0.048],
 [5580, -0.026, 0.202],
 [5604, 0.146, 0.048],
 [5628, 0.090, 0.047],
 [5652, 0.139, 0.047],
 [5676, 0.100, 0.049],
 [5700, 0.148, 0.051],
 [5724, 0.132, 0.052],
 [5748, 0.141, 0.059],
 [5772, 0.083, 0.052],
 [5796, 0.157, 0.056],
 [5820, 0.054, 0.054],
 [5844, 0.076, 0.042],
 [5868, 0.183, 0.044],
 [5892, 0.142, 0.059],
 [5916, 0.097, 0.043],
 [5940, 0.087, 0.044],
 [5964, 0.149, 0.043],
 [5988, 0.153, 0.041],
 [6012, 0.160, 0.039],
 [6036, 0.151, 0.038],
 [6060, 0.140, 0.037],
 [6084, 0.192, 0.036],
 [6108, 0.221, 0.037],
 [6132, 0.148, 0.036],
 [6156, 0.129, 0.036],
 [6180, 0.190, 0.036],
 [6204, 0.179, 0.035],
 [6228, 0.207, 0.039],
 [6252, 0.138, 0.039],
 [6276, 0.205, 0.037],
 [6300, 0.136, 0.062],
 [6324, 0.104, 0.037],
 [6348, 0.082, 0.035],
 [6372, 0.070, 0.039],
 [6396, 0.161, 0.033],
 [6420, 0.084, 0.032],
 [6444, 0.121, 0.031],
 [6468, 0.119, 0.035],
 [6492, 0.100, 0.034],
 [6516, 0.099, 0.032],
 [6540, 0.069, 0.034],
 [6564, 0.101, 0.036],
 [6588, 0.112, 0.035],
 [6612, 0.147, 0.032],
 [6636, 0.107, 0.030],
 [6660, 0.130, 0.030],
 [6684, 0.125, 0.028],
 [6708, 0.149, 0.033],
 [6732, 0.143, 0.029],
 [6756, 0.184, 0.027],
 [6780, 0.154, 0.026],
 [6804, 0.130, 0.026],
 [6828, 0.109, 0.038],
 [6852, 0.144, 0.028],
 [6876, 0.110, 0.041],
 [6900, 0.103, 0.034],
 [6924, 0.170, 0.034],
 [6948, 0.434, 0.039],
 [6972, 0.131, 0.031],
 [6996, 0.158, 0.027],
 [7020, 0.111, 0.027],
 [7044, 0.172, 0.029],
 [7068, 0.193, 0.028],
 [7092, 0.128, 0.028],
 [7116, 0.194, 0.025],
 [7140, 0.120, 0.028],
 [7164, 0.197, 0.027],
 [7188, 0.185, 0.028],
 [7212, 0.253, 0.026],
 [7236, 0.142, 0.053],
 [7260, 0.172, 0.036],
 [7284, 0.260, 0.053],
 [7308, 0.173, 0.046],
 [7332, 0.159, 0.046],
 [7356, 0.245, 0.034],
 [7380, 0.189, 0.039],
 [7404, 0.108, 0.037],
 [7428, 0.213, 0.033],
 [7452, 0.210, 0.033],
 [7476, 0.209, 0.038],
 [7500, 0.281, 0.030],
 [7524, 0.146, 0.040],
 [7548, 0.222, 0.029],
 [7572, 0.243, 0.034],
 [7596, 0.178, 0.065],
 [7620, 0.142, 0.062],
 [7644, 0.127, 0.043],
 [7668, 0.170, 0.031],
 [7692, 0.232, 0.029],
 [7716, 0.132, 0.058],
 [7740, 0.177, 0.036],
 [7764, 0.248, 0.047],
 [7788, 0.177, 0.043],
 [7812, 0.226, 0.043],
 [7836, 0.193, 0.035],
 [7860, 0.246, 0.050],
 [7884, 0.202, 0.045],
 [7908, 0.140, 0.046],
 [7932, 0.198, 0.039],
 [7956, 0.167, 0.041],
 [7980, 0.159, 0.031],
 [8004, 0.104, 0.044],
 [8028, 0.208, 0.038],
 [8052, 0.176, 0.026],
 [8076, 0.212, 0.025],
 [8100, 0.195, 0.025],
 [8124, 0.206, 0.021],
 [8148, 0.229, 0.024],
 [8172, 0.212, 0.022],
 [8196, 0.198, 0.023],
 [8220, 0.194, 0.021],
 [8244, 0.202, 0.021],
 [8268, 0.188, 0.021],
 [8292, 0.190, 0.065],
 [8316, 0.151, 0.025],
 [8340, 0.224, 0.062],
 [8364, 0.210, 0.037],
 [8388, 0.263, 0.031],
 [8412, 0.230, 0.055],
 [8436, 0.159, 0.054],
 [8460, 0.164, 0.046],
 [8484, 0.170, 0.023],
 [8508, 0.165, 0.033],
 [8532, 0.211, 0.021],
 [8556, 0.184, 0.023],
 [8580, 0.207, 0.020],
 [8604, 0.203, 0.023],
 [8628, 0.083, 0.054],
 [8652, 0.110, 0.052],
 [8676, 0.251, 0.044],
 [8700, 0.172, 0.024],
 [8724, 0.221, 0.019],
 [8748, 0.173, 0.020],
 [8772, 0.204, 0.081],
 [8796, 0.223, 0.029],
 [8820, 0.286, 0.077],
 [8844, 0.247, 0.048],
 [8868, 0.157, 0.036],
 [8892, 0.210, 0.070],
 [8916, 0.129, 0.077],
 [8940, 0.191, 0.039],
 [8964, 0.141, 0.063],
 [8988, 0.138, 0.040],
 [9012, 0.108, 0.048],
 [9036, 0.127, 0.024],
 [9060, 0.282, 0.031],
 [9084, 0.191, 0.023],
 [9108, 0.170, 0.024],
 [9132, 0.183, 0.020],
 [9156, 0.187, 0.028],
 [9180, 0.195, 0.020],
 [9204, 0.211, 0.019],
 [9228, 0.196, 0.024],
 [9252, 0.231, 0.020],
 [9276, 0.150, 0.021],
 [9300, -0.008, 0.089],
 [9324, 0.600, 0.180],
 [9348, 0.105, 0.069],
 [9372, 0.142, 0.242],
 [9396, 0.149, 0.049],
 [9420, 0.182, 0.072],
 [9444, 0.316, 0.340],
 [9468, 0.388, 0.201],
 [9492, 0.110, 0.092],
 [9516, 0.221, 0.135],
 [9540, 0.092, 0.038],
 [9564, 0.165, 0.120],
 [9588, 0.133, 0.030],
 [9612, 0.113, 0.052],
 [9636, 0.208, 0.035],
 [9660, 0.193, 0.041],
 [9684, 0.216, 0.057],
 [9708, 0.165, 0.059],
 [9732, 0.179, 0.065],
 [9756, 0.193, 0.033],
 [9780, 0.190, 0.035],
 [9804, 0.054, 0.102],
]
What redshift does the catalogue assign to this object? 0.863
